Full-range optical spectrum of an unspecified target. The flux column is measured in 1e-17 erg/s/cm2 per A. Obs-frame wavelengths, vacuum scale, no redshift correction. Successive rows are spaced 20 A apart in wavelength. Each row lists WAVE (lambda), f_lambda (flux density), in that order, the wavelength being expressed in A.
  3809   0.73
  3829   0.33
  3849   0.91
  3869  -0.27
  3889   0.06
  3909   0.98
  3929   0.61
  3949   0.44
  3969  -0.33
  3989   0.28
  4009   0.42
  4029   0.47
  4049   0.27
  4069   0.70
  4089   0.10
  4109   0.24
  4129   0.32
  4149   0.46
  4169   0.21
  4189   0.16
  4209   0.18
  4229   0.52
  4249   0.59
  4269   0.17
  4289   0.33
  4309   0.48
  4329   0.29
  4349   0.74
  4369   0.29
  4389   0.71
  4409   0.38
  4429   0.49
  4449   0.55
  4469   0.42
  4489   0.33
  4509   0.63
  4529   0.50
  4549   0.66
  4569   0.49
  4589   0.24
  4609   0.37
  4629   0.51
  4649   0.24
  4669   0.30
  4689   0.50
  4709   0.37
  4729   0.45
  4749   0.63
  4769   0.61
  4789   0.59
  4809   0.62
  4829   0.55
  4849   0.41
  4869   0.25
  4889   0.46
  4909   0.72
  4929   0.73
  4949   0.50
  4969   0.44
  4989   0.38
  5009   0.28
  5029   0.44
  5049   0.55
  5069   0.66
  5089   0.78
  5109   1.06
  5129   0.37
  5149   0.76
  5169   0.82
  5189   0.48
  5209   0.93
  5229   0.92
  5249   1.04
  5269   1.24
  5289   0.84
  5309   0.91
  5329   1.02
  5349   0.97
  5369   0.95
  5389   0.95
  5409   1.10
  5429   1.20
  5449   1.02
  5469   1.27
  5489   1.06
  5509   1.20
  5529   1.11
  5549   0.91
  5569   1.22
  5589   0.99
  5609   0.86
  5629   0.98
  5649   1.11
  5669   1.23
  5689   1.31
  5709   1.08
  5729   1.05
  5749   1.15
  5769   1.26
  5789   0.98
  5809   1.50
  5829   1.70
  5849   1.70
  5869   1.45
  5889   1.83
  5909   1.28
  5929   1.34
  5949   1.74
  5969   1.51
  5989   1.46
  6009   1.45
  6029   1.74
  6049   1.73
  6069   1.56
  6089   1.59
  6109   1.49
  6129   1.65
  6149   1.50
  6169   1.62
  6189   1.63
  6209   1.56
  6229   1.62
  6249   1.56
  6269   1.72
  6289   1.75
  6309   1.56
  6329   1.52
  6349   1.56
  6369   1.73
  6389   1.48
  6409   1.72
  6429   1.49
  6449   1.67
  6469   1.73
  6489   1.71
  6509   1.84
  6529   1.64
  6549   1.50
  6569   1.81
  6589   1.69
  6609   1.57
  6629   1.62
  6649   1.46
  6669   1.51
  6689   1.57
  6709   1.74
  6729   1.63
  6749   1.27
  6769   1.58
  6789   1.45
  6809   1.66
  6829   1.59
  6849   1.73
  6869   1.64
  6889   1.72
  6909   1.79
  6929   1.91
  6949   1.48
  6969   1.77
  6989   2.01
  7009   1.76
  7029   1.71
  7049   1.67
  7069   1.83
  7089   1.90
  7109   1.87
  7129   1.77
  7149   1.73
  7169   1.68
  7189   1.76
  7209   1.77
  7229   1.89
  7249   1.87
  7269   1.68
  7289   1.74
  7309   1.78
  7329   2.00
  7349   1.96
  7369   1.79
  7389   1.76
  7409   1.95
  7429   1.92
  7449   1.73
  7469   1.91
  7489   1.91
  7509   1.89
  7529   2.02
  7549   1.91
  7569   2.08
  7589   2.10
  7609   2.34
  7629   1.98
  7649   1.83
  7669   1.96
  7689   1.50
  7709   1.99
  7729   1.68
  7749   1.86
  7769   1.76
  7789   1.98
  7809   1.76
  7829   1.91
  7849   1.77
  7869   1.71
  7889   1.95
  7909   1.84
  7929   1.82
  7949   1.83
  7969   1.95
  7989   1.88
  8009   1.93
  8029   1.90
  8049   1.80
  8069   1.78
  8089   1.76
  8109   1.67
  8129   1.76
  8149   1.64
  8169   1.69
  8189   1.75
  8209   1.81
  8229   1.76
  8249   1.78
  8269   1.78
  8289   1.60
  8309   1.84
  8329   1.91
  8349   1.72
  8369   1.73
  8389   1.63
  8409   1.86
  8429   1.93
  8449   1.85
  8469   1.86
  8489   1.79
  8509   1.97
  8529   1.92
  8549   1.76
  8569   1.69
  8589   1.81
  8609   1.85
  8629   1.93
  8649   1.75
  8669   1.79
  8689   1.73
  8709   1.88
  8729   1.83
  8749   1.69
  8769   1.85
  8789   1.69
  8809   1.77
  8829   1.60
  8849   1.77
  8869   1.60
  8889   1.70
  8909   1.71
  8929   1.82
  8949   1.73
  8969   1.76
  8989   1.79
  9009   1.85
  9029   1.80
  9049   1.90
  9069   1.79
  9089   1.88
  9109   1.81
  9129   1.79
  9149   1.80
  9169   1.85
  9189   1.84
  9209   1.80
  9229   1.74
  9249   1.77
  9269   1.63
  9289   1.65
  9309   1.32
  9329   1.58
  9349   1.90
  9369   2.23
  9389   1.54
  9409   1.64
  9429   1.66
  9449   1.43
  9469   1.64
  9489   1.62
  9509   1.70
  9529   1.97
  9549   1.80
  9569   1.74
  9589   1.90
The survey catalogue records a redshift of 0.30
